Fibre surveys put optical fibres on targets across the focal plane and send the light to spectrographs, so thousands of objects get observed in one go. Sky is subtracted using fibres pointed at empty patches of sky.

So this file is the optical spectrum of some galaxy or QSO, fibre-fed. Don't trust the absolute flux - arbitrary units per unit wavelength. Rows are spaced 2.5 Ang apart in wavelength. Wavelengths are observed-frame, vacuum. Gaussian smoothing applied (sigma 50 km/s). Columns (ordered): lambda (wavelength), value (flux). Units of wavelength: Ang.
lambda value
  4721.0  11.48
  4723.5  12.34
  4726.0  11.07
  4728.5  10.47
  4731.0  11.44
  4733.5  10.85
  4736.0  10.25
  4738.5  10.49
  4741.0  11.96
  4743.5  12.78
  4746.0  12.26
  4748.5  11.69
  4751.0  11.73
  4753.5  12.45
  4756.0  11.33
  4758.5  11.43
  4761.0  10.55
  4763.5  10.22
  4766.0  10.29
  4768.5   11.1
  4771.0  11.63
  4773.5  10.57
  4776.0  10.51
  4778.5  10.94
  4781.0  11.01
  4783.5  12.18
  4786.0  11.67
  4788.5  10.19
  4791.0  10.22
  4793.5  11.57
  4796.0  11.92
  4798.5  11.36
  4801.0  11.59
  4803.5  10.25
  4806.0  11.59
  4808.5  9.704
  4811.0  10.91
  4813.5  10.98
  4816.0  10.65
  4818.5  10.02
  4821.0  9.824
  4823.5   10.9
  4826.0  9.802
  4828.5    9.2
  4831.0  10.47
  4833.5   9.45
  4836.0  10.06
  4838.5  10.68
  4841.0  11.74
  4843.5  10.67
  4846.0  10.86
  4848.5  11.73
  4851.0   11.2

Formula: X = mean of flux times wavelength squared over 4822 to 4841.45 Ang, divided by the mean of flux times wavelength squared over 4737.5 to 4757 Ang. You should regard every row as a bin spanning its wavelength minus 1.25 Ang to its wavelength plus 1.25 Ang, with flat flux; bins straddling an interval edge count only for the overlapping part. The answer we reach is 0.89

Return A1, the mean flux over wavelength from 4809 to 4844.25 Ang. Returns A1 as 10.4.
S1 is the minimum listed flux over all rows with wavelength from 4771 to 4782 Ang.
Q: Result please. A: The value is 10.51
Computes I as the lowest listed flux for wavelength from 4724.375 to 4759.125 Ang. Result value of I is 10.25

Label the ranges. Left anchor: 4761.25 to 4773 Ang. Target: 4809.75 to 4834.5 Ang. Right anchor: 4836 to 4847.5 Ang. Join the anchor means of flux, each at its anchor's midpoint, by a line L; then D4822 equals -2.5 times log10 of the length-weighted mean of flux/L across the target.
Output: 0.07 mag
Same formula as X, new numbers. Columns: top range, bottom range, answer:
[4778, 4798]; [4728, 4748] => 1.01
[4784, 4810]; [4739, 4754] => 0.94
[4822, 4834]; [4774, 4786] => 0.91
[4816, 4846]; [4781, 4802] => 0.93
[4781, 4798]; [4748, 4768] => 1.02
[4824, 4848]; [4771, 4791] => 0.97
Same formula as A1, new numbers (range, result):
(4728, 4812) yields 11.2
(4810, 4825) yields 10.5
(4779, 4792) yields 11.1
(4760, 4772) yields 10.7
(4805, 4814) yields 10.8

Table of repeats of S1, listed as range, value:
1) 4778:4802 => 10.19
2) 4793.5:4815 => 9.704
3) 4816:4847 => 9.2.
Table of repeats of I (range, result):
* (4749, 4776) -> 10.22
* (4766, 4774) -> 10.29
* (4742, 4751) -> 11.69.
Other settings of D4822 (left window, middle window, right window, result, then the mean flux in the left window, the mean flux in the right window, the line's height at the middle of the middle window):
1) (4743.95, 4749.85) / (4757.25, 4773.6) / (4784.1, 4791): 0.068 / 12.1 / 10.9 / 11.6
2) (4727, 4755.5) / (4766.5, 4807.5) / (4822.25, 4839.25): -0.037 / 11.5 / 10.1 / 10.8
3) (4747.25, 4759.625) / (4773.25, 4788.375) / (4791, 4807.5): 0.033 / 11.7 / 11.3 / 11.5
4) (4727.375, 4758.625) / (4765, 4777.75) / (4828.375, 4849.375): 0.037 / 11.5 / 10.6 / 11.2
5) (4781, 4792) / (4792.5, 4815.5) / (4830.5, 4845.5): -0.018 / 11.1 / 10.5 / 10.9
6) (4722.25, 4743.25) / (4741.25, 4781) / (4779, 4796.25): -0.011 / 11.2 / 11.2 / 11.2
